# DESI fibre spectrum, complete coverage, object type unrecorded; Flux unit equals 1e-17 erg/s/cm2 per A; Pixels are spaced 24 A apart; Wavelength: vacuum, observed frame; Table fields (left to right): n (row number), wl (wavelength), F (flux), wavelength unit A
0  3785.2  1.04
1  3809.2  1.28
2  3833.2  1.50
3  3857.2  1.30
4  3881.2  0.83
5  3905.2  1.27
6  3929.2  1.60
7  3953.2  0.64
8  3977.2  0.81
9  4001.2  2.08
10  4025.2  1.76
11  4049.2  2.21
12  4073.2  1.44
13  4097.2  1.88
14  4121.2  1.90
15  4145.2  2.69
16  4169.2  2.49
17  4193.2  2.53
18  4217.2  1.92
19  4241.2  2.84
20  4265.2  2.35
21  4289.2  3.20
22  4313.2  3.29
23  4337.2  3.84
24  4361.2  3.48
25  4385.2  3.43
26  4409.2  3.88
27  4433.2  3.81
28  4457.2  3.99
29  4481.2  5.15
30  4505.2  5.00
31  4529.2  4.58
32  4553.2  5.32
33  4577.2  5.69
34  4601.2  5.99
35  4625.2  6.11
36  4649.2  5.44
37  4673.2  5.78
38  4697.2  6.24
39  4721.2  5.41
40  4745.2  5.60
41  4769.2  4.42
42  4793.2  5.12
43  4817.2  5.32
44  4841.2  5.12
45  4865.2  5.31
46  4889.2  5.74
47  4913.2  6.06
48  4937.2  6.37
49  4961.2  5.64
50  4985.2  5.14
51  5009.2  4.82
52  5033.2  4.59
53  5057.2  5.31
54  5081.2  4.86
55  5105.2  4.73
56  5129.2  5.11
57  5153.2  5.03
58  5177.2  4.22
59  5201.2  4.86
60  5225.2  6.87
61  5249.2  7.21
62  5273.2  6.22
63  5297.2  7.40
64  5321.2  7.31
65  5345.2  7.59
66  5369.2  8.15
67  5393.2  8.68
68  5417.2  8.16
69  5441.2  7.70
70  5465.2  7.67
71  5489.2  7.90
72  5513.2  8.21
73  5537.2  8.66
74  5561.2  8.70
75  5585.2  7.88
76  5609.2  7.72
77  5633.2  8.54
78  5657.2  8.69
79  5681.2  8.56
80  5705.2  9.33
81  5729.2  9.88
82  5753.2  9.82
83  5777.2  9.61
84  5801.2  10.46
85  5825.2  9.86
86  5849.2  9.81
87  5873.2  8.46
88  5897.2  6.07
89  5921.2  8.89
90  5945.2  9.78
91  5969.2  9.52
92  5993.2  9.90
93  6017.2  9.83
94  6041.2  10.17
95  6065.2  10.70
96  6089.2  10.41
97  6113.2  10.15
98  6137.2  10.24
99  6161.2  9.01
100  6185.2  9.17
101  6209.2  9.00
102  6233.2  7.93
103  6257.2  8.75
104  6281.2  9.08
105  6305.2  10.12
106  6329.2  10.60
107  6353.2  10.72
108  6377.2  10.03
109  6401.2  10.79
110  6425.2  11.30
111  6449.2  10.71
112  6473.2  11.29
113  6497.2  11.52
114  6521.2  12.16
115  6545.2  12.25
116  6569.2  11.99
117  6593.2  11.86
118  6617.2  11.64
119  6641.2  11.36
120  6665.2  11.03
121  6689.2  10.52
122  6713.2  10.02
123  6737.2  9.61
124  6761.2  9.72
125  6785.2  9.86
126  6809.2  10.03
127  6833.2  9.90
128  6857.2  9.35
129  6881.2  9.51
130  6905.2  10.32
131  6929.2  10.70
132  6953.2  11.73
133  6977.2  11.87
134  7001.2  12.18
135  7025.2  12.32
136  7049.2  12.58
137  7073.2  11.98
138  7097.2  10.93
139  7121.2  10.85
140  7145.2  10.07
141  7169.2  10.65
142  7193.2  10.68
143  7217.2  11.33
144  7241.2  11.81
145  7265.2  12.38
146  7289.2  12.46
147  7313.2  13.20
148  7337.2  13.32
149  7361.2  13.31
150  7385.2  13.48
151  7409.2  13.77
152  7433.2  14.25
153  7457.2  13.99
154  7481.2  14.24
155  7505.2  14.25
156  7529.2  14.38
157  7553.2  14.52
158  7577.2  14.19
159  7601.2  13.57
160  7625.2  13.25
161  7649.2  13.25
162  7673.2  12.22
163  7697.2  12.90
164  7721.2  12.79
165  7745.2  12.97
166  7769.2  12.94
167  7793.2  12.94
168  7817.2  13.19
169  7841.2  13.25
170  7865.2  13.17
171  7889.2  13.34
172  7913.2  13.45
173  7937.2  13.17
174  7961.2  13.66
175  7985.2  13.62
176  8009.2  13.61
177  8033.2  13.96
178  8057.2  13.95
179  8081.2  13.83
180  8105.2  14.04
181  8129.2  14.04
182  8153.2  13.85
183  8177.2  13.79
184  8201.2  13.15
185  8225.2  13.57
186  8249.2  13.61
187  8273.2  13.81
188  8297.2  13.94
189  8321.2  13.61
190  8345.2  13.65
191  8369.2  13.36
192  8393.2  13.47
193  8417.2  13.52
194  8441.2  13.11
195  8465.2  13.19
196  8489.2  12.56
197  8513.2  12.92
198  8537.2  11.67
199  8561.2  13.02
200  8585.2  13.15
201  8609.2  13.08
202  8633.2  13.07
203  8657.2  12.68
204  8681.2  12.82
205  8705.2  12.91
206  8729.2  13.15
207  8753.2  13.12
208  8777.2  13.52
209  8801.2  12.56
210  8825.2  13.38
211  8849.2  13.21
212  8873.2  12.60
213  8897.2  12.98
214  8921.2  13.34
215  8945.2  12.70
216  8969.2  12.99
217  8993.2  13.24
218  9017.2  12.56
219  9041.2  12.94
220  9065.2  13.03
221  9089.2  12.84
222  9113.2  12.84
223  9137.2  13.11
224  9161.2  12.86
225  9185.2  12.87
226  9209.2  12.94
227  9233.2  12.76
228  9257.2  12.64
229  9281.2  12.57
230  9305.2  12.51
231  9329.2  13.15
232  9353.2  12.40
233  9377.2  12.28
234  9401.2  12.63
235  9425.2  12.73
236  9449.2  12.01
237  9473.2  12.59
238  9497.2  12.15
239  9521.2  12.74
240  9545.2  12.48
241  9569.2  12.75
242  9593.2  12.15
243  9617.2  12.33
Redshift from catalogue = 0.00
